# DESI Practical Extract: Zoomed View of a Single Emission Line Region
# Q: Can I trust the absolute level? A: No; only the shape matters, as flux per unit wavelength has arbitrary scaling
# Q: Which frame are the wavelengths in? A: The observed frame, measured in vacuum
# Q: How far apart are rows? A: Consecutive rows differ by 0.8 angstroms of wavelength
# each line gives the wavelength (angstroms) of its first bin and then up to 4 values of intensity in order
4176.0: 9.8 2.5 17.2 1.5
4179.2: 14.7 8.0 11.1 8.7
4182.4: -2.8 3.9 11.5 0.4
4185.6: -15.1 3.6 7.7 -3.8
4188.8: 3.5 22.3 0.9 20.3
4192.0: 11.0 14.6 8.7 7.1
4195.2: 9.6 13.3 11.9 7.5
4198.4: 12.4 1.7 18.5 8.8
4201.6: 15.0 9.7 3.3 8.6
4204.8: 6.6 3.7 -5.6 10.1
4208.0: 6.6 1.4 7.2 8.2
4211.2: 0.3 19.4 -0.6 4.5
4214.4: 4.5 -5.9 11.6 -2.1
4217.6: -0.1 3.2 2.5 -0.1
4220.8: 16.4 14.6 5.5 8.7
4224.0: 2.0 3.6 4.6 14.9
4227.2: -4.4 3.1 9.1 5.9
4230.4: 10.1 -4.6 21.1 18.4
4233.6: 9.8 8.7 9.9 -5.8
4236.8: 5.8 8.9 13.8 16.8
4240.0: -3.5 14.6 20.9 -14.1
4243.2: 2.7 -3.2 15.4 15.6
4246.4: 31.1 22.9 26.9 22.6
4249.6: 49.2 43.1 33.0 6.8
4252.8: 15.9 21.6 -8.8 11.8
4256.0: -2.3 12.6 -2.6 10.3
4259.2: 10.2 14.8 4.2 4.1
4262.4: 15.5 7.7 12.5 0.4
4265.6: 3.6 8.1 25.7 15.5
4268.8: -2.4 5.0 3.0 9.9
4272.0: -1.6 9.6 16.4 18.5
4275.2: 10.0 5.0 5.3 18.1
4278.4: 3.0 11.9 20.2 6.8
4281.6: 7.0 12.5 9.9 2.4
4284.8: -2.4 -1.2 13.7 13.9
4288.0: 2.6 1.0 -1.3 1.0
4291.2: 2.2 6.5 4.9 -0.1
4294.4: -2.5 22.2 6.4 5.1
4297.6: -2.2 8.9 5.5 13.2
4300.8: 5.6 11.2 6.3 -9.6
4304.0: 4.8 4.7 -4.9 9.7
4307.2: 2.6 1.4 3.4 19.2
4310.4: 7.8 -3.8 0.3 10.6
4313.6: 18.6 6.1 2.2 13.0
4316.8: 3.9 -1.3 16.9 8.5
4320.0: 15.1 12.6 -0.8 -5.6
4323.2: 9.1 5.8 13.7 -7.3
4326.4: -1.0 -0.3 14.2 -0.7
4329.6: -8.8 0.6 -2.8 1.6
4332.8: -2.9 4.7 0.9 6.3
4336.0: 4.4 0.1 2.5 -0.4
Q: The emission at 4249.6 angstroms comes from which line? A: [O II]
